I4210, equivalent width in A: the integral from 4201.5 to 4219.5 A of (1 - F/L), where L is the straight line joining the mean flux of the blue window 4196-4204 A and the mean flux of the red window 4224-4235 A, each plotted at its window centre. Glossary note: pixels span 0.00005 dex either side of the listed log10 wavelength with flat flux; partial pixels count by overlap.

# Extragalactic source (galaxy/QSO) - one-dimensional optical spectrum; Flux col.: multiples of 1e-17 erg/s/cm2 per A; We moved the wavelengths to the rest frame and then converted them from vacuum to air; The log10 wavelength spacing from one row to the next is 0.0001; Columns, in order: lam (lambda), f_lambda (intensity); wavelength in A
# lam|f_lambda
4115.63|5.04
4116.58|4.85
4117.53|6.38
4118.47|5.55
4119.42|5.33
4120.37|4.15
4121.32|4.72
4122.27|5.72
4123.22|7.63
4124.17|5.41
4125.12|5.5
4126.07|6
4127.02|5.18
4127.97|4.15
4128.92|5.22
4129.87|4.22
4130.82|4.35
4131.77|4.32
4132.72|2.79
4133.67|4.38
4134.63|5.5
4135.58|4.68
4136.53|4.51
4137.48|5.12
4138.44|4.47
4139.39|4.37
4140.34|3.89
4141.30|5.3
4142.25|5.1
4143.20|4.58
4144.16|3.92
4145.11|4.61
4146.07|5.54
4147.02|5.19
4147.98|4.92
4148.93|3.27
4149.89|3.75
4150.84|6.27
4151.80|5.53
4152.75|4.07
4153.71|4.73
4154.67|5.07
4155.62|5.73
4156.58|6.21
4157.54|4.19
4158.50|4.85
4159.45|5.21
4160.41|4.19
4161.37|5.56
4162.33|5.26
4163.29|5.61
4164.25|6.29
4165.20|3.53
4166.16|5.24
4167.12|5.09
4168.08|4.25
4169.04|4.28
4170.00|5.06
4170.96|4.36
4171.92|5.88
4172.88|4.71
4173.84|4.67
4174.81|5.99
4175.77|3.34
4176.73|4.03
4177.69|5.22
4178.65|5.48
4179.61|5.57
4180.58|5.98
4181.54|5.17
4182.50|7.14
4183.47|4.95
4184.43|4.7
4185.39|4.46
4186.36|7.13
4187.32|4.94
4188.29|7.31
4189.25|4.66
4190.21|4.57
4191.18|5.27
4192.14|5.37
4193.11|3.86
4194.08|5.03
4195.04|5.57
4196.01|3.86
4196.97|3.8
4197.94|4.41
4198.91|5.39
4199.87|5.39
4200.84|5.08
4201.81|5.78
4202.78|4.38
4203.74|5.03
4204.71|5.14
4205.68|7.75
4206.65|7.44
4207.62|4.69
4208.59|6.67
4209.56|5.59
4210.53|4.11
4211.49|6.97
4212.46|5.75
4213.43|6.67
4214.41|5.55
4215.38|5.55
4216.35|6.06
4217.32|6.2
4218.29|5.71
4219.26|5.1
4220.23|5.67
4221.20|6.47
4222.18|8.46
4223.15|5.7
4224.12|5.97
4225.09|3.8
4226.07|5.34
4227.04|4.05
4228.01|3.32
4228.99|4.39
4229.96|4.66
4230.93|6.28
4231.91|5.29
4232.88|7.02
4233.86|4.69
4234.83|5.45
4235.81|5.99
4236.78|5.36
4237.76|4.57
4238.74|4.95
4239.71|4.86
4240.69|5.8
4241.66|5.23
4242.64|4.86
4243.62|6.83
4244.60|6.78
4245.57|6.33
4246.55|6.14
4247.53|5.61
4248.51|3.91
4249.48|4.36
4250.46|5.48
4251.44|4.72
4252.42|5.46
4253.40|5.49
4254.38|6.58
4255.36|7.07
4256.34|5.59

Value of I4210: -3.4 A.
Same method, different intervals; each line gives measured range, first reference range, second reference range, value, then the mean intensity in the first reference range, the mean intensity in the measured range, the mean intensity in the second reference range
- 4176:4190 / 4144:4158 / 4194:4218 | -0.4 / 4.89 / 5.43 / 5.53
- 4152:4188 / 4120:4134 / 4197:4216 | 1.3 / 4.93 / 5.1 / 5.61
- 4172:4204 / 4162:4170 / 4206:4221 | 1.6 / 4.95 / 5.11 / 5.88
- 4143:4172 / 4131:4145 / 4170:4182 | -0.8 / 4.5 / 4.9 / 5.03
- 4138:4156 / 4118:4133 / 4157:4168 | 0.9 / 5.04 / 4.75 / 4.98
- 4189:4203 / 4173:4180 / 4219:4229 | 0.6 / 4.88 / 4.84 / 5.34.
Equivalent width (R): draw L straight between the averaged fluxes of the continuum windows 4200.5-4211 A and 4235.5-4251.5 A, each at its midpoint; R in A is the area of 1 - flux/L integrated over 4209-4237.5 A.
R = -0.17 A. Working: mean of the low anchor 5.61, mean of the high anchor 5.41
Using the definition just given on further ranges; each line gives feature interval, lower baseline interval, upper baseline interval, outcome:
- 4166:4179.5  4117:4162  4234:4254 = 0.6 A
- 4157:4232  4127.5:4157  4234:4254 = -3.2 A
